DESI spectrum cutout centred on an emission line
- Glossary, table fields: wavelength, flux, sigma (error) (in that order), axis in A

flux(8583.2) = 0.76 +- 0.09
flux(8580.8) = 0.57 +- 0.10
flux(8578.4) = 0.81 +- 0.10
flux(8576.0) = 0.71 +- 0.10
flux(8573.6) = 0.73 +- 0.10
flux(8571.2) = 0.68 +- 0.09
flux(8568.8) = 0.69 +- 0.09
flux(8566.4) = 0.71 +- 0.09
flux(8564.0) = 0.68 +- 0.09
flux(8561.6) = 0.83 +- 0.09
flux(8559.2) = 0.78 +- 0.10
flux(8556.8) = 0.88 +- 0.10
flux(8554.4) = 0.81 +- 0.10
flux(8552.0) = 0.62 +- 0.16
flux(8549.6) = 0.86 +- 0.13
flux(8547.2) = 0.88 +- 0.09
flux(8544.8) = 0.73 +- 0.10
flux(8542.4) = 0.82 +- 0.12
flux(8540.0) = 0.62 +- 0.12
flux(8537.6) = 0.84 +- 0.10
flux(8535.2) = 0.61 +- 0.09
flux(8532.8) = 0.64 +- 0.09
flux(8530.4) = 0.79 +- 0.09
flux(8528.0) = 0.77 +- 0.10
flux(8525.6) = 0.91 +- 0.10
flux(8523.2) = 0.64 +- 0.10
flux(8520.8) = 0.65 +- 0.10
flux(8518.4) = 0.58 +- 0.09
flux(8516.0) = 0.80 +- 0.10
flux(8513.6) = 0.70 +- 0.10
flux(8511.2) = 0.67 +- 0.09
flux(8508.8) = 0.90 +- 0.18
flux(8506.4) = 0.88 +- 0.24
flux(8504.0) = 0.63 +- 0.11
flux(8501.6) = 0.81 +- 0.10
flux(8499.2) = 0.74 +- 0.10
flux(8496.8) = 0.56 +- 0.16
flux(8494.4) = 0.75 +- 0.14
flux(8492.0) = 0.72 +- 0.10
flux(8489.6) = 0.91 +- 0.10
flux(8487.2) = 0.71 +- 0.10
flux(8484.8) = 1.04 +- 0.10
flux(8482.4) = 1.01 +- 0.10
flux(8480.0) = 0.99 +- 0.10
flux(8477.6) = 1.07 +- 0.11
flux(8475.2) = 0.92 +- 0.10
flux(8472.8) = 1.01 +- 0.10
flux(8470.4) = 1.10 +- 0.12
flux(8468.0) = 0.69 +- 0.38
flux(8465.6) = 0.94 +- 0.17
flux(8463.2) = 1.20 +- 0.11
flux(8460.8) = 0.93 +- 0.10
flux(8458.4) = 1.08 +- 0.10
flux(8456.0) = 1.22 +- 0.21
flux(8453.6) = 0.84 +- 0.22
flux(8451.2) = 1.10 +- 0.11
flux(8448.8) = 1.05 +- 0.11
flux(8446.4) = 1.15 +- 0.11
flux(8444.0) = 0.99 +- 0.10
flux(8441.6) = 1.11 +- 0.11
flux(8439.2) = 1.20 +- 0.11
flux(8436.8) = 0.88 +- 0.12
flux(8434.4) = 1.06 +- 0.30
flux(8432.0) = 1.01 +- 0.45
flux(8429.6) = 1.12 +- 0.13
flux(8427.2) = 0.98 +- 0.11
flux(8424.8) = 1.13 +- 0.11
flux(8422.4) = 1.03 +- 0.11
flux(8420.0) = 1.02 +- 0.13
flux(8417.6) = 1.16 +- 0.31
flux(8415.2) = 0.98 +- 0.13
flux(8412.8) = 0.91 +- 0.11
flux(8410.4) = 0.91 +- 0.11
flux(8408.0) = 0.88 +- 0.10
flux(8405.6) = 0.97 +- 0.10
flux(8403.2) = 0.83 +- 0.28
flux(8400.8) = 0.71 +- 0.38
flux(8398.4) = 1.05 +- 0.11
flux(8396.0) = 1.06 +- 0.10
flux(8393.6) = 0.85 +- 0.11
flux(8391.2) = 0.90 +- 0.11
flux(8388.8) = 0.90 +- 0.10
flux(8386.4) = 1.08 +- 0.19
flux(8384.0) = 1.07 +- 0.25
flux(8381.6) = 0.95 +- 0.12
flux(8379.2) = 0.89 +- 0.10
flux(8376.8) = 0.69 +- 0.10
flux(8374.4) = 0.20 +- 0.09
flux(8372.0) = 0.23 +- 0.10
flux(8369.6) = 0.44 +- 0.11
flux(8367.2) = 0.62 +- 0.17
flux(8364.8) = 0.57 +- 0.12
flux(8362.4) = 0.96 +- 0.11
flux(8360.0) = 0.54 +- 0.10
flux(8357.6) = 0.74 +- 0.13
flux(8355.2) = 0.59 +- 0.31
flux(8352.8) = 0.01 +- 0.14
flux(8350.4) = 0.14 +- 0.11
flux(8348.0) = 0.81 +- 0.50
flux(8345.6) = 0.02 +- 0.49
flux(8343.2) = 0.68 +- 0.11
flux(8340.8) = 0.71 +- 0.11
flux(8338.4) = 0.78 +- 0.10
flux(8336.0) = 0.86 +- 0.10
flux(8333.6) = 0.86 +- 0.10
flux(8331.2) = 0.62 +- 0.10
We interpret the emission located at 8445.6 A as Mg II 2798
